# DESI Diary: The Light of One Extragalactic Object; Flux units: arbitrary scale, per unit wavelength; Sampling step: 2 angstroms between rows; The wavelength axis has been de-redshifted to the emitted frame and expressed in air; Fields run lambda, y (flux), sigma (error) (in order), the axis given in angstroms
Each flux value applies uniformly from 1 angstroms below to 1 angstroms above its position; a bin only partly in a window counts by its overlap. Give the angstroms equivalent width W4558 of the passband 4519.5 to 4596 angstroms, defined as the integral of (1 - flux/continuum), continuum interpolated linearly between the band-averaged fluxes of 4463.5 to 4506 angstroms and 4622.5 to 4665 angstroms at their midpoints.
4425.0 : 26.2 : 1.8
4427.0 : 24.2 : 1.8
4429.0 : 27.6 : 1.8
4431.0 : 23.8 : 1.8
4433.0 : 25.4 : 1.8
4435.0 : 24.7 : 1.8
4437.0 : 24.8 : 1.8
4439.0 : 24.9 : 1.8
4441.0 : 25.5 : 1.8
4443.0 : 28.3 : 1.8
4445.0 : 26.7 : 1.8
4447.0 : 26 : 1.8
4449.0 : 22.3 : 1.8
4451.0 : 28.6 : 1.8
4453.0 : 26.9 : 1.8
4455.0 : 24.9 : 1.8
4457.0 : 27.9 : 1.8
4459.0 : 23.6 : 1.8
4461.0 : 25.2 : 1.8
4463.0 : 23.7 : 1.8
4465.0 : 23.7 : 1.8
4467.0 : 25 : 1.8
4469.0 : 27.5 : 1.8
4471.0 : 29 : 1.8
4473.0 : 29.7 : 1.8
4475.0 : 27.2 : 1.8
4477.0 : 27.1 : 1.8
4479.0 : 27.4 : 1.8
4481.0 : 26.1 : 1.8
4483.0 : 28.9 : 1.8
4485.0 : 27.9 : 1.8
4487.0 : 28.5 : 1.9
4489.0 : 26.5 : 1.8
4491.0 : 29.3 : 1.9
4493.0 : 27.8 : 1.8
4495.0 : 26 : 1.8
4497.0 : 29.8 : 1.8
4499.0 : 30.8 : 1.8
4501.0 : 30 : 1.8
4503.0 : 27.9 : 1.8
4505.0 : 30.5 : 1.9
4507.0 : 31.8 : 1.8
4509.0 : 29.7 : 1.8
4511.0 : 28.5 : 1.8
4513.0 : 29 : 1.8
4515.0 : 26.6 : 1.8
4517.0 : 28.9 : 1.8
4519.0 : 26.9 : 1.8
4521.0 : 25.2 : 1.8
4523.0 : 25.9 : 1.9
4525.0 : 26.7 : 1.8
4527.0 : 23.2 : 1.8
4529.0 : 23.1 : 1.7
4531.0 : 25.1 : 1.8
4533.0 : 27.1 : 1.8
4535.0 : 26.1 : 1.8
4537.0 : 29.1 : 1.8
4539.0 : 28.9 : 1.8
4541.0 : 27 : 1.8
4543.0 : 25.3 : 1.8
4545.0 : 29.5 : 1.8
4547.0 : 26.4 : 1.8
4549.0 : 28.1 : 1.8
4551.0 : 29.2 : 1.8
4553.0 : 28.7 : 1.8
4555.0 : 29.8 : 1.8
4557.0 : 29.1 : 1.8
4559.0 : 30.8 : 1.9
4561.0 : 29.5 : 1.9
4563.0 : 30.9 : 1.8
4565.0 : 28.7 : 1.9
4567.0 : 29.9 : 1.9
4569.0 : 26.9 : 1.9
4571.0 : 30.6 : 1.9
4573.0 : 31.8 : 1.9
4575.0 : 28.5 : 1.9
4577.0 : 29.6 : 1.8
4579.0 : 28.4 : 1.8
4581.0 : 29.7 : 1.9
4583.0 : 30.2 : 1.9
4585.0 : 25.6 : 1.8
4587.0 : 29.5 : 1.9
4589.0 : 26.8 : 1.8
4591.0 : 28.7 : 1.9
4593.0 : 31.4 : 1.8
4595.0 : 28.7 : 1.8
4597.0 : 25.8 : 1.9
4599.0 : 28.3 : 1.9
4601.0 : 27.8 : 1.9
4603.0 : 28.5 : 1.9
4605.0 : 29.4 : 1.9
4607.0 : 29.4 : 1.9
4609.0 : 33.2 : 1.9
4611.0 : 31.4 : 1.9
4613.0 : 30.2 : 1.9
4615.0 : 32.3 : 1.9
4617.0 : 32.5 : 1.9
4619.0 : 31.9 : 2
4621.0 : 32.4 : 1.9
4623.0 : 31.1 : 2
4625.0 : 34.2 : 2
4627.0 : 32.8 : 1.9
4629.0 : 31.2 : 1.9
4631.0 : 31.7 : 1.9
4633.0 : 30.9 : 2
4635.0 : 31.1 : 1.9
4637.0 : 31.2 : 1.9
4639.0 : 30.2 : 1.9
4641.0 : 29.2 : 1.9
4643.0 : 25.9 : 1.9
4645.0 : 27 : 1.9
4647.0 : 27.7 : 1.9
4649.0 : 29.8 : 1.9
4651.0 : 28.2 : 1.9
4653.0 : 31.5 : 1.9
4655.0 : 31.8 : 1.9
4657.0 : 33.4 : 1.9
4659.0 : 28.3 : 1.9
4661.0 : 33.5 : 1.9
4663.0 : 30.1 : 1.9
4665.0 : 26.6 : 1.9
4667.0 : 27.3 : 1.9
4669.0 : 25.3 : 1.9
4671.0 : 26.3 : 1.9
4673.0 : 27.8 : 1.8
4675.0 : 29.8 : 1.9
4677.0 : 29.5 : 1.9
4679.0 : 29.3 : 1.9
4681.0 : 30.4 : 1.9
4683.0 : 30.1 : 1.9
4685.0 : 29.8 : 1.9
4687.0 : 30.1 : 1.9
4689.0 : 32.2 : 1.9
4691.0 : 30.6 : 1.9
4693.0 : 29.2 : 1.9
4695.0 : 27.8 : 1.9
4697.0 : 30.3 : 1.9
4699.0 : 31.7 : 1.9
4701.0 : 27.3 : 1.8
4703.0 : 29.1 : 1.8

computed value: 2.4 angstroms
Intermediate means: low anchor 27.9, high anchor 30.4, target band 28.1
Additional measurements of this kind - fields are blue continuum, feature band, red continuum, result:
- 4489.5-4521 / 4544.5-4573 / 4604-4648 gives 0.4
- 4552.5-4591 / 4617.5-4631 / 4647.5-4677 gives -1.4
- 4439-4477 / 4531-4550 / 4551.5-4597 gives 0.6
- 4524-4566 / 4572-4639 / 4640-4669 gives -3.9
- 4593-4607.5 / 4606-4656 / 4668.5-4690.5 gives -3.5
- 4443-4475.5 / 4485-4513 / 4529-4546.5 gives -2.5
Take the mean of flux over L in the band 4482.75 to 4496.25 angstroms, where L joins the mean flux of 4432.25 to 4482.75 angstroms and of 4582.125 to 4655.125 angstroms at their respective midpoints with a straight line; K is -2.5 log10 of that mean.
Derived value -0.04 mag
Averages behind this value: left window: 26.1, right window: 30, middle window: 27.8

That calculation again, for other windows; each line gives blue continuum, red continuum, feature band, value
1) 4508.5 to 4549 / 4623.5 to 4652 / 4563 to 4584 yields -0.05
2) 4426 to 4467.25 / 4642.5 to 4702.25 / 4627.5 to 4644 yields -0.06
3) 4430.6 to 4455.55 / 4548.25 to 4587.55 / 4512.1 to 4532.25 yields 0.08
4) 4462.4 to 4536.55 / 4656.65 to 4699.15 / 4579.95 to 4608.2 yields 0.00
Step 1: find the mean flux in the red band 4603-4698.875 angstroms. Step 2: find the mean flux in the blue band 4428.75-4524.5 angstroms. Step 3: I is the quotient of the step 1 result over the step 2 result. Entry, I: 1.11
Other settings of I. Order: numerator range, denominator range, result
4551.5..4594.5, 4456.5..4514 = 1.05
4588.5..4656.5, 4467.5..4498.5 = 1.08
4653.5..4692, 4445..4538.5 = 1.09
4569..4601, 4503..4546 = 1.05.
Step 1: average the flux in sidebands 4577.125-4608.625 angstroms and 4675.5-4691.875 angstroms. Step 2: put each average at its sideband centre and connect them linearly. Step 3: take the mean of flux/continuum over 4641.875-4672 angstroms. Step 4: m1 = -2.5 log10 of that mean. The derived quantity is 0.03 mag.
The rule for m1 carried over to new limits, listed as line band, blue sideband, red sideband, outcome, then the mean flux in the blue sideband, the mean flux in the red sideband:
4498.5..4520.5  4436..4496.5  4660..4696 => -0.073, 26.6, 29.2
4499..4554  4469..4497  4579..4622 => 0.035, 27.9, 29.7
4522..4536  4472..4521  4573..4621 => 0.139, 28.4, 29.6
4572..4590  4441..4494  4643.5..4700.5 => -0.026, 26.7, 29.4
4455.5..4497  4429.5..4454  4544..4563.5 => -0.007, 25.7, 29.2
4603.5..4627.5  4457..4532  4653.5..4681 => -0.107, 27.3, 29.2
